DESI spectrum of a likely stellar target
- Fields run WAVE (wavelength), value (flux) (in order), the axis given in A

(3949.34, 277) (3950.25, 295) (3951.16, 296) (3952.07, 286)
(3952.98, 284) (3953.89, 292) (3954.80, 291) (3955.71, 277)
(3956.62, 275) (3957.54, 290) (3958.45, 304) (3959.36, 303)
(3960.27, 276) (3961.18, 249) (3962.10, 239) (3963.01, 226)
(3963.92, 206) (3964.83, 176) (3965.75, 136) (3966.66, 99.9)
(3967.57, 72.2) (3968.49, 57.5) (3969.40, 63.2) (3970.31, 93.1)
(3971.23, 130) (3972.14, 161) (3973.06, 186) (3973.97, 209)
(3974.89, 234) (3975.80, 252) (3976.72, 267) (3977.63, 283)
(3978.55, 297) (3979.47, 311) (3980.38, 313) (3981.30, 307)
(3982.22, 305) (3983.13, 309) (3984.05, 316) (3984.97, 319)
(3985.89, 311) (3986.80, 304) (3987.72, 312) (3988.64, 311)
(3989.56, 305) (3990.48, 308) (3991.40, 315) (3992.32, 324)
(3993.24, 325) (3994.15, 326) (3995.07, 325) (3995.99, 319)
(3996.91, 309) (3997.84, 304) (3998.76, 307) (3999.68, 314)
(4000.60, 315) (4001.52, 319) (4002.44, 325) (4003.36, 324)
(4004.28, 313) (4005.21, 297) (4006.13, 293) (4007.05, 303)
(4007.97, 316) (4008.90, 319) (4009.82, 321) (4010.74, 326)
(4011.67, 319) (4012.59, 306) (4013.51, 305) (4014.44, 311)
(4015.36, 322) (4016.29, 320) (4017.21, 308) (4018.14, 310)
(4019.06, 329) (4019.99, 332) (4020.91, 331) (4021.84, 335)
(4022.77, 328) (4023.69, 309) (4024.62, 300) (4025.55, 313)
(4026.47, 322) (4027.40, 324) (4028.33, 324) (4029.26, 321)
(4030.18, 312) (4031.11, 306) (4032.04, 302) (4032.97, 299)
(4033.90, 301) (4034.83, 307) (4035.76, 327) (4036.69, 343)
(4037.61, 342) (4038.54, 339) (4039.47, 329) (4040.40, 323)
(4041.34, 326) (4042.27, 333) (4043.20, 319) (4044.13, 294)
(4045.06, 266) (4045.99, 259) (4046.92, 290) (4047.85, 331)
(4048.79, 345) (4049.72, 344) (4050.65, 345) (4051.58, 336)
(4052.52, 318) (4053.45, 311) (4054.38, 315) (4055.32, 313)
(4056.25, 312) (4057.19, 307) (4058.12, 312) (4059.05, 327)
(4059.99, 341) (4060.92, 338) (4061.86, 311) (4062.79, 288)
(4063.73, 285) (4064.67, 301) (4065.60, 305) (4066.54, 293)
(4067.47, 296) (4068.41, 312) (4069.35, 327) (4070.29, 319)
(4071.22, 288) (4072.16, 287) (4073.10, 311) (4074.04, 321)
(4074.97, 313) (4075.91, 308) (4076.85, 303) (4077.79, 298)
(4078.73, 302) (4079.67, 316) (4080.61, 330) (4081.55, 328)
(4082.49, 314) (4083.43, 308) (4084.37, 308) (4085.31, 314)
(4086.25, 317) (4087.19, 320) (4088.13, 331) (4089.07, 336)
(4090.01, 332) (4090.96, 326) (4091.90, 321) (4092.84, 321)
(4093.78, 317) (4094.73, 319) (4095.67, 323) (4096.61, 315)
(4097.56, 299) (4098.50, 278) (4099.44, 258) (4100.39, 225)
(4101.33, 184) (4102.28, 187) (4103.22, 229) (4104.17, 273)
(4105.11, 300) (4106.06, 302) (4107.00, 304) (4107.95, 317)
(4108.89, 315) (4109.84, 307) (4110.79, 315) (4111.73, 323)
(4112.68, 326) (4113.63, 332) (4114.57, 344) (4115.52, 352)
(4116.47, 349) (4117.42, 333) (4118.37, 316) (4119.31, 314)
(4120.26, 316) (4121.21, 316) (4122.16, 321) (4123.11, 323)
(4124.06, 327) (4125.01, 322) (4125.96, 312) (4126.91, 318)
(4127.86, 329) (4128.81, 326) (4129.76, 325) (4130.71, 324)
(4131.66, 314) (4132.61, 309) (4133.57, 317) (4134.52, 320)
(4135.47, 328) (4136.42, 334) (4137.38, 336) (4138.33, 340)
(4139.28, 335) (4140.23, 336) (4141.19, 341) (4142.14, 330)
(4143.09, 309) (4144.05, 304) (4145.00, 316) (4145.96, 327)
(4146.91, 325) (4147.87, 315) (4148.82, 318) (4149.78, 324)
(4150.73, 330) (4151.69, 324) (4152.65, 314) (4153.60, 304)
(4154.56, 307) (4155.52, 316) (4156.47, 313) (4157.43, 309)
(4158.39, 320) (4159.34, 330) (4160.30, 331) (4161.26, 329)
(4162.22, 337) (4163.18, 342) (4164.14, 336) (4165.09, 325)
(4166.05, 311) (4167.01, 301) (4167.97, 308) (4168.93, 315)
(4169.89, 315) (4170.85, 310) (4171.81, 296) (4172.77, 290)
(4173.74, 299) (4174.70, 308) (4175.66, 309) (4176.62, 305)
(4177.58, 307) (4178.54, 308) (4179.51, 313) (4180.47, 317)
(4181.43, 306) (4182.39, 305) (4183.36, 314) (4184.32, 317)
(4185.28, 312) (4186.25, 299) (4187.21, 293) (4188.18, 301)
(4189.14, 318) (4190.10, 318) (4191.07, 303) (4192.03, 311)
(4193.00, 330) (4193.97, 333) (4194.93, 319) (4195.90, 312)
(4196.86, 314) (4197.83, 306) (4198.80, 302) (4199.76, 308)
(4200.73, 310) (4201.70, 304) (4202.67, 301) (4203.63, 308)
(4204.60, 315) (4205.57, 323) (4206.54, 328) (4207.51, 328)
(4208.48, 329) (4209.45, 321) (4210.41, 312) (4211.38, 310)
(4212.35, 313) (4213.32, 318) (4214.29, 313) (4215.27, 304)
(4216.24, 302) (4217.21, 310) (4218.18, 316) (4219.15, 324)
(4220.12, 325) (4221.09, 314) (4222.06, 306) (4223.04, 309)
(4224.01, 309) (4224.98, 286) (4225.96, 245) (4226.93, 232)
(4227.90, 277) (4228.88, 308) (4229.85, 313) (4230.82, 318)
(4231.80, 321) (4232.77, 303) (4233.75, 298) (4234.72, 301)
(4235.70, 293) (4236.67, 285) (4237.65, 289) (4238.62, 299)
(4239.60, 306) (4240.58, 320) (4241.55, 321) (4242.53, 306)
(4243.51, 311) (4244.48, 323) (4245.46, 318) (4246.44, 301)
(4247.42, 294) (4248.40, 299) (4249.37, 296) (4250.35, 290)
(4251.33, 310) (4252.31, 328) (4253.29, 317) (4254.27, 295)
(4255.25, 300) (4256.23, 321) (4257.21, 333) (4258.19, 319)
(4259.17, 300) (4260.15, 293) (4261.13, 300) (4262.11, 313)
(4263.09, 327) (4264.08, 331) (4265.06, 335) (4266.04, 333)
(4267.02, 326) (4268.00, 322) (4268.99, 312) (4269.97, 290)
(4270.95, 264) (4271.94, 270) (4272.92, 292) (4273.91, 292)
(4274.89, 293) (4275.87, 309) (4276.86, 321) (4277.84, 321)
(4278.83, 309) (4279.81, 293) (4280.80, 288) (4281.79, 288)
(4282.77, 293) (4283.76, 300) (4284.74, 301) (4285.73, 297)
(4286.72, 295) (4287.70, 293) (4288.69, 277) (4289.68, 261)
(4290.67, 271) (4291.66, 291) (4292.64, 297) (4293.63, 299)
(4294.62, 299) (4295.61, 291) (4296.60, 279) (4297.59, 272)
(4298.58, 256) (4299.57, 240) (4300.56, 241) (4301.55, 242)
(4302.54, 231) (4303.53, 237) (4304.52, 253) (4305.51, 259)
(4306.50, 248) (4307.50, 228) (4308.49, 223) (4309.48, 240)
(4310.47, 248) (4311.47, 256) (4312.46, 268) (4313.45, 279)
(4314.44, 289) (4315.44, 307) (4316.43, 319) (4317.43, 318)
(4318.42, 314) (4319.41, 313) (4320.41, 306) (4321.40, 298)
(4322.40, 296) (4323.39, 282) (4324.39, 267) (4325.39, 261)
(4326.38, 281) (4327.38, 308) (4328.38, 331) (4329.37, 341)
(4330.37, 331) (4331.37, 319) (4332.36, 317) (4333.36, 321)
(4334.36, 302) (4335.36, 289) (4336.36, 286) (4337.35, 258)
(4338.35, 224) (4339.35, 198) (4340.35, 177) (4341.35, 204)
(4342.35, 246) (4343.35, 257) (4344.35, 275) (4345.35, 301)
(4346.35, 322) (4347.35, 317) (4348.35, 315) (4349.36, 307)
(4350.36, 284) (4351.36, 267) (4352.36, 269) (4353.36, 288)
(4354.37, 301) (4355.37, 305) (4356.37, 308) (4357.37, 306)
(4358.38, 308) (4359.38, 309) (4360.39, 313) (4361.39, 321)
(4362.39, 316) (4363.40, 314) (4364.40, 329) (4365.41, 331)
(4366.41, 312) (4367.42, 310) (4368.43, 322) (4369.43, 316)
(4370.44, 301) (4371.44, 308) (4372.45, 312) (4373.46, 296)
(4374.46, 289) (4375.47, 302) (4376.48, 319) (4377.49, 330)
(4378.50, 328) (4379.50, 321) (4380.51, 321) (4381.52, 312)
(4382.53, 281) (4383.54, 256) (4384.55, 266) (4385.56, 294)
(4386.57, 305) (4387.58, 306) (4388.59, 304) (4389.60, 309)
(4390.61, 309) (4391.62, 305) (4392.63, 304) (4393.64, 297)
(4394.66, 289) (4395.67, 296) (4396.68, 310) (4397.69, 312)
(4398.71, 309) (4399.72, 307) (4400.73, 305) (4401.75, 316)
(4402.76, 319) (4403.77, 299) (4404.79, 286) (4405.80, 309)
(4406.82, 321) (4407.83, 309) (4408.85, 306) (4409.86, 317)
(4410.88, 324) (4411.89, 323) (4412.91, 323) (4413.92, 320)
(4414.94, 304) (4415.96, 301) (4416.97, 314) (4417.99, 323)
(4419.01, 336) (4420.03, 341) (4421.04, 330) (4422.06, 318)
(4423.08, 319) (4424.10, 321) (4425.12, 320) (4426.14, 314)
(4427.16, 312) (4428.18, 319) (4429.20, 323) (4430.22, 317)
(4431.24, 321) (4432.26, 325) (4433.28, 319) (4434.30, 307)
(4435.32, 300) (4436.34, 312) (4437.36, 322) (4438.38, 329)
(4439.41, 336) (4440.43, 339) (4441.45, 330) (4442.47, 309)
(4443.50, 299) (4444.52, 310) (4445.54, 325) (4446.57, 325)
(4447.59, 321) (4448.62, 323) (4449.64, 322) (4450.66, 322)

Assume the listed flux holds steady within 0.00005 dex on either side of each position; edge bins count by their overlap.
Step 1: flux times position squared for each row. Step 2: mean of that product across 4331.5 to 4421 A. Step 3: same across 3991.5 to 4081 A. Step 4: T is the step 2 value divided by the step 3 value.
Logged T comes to 1.1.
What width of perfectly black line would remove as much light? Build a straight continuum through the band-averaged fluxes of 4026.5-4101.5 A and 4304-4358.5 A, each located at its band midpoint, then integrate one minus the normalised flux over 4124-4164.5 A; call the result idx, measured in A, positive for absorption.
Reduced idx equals -2.7 A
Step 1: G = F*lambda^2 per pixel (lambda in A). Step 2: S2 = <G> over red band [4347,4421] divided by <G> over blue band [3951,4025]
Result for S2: 1.3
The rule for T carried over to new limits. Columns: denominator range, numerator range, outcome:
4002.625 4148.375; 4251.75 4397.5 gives 1.05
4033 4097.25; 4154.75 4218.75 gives 1.05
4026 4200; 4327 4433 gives 1.10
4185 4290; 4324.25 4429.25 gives 1.06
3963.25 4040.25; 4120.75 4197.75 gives 1.19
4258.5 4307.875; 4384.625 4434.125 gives 1.15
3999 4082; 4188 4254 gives 1.07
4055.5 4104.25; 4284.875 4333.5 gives 1.04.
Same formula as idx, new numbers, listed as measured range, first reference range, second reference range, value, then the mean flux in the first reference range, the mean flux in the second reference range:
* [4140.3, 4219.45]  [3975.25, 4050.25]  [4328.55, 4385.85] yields -2.5 A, 313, 296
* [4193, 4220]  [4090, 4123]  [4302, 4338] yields -1.9 A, 303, 284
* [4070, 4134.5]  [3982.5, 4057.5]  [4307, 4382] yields 0.2 A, 316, 293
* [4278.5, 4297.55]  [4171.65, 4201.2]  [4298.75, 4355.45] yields -0.3 A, 309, 277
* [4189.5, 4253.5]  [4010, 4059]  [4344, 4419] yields 0.8 A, 317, 307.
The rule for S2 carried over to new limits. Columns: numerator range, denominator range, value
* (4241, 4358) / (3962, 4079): 1.12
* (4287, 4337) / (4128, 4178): 0.95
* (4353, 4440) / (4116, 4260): 1.10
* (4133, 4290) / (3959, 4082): 1.15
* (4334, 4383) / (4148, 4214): 1.02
